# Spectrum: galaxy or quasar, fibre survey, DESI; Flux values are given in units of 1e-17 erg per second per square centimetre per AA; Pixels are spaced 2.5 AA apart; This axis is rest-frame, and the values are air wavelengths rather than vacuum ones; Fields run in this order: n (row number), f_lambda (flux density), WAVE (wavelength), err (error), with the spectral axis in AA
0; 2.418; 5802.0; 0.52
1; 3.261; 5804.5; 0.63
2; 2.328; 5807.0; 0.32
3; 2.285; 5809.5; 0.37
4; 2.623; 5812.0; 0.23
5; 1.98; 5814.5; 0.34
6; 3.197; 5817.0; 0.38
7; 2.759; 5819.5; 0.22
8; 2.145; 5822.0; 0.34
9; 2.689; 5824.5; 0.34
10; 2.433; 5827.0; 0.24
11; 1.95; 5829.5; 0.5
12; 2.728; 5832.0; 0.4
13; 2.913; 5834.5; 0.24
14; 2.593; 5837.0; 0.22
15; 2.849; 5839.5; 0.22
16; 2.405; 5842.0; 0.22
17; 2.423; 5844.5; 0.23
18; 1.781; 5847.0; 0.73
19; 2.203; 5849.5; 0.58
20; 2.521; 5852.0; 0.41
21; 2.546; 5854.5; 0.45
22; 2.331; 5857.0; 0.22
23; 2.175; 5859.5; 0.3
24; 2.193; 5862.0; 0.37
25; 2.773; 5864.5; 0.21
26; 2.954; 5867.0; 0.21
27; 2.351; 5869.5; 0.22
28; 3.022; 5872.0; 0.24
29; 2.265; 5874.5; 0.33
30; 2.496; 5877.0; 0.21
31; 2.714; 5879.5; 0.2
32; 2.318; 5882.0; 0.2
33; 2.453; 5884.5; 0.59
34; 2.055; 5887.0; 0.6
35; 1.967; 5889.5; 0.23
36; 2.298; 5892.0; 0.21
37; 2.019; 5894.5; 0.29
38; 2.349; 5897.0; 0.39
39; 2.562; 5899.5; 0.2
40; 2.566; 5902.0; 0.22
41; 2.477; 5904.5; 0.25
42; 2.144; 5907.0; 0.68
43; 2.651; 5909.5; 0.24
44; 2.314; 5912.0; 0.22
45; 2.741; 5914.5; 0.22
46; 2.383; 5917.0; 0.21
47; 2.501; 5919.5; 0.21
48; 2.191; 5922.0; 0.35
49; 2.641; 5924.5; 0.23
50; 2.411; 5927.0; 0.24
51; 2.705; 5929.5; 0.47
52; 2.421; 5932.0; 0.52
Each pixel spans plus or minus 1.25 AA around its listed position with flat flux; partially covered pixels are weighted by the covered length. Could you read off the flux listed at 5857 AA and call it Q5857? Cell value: 2.331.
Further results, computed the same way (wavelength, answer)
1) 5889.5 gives 1.967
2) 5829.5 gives 1.95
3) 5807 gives 2.328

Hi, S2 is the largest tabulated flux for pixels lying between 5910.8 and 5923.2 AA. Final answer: 2.741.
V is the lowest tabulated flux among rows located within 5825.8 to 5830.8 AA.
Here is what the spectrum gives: 1.95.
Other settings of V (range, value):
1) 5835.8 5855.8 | 1.781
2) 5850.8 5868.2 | 2.175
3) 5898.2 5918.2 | 2.144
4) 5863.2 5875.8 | 2.265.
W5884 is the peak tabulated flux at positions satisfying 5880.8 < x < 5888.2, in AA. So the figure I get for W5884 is 2.453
